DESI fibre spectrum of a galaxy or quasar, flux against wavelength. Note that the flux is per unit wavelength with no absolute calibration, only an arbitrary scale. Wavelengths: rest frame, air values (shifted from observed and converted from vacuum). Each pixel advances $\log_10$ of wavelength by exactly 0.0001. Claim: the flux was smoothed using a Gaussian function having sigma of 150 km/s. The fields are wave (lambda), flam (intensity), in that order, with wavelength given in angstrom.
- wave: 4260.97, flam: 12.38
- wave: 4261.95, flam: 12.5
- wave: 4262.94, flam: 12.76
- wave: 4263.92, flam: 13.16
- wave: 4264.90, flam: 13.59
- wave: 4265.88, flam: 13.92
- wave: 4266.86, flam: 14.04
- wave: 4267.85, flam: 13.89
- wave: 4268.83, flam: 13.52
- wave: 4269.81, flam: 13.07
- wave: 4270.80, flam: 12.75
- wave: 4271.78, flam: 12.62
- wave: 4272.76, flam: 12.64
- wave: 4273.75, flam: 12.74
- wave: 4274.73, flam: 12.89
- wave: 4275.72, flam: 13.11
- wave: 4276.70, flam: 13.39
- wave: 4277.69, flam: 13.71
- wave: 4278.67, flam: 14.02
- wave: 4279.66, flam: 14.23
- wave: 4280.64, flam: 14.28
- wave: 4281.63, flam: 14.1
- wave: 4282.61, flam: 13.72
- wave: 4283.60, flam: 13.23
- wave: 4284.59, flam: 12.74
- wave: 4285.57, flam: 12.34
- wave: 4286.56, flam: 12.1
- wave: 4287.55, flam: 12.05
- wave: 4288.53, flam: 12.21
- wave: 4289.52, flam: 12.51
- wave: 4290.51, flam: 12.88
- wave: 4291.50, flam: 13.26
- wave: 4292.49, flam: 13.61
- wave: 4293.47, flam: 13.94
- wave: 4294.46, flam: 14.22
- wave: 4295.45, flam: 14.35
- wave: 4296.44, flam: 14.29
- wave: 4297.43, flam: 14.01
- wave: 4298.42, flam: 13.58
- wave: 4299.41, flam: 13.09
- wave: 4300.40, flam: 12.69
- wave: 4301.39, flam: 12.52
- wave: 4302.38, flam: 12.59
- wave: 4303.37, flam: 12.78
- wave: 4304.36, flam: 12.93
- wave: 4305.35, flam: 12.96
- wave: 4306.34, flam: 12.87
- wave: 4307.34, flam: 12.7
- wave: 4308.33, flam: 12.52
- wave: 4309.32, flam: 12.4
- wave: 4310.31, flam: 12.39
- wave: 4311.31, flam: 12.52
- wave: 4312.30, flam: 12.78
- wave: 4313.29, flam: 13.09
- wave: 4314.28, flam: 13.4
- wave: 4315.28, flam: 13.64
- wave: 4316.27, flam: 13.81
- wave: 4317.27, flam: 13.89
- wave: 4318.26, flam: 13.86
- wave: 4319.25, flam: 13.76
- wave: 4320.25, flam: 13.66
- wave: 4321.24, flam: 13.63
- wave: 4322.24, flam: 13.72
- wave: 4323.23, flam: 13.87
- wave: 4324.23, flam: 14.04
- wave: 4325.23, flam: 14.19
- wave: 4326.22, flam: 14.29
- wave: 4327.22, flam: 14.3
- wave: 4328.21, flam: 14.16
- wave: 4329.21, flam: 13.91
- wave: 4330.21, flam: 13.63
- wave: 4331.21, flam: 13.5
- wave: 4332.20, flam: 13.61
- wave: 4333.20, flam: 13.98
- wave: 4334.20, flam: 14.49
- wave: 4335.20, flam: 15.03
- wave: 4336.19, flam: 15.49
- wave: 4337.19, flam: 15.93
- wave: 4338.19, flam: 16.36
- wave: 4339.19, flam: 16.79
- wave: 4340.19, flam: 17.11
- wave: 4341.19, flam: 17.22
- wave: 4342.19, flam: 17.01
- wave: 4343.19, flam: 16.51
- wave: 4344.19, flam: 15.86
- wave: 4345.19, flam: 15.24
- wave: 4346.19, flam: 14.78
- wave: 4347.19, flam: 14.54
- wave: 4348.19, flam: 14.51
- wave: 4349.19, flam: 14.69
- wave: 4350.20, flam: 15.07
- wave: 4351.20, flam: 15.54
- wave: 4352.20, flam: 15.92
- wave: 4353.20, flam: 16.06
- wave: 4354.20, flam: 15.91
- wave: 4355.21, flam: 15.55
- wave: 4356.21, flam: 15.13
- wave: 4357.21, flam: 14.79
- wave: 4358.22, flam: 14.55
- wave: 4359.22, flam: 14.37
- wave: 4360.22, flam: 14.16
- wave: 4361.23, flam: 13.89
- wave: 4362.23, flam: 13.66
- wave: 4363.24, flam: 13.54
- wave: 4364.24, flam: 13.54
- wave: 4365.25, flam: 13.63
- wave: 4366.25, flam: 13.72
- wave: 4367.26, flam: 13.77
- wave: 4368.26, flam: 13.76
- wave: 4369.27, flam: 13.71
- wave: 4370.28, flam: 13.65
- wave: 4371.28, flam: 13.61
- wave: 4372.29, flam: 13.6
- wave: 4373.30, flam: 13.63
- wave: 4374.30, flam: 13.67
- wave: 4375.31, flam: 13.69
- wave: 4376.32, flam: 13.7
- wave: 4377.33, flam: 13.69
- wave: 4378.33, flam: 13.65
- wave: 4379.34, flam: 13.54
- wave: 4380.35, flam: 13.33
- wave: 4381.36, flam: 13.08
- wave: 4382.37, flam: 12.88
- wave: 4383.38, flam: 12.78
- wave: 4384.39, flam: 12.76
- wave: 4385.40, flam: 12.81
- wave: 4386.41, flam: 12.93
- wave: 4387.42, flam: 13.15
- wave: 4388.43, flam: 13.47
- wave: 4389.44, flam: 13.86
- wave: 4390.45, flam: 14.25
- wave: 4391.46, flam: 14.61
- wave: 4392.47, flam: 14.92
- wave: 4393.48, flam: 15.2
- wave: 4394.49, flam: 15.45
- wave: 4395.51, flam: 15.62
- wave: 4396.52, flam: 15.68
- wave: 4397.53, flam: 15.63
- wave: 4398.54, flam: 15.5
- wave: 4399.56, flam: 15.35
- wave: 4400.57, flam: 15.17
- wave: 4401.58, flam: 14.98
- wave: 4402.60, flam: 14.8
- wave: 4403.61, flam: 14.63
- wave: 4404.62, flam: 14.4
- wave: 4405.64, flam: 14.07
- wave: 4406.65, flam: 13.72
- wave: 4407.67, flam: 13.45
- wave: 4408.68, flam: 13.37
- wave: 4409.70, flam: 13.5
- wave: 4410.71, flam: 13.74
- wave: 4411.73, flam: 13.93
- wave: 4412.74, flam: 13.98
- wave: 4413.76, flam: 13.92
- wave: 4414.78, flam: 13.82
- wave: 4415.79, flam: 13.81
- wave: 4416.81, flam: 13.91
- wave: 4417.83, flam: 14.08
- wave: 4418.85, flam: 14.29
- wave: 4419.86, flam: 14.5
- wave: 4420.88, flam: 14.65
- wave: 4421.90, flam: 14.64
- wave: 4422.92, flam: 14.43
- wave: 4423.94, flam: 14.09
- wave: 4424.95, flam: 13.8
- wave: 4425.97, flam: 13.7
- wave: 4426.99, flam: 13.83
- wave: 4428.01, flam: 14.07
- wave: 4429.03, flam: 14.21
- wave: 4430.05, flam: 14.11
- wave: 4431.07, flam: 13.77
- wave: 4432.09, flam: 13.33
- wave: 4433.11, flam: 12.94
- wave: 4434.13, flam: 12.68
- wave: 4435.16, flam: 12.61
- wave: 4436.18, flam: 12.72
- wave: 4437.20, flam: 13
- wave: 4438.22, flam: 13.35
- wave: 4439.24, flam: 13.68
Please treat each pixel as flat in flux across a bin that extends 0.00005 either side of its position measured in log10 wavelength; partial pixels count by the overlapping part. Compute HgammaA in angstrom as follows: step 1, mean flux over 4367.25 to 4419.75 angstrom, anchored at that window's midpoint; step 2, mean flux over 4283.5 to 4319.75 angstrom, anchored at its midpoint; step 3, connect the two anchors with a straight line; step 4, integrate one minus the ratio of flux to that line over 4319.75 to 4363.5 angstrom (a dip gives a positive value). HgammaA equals -4.5 angstrom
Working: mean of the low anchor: 13.1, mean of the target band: 14.9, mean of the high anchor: 14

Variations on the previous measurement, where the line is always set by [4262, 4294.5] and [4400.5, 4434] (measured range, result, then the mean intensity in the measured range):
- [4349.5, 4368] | -1.2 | 14.6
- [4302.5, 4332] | 0.1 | 13.4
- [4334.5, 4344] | -1.9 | 16.3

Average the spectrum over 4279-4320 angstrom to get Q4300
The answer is 13.2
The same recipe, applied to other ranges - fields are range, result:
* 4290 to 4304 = 13.4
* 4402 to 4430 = 14.1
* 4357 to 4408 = 14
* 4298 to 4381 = 14.1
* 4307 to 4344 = 14.3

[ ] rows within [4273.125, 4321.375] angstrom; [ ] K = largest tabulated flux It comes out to 14.35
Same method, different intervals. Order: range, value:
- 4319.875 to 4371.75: 17.22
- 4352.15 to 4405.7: 16.06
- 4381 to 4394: 15.2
